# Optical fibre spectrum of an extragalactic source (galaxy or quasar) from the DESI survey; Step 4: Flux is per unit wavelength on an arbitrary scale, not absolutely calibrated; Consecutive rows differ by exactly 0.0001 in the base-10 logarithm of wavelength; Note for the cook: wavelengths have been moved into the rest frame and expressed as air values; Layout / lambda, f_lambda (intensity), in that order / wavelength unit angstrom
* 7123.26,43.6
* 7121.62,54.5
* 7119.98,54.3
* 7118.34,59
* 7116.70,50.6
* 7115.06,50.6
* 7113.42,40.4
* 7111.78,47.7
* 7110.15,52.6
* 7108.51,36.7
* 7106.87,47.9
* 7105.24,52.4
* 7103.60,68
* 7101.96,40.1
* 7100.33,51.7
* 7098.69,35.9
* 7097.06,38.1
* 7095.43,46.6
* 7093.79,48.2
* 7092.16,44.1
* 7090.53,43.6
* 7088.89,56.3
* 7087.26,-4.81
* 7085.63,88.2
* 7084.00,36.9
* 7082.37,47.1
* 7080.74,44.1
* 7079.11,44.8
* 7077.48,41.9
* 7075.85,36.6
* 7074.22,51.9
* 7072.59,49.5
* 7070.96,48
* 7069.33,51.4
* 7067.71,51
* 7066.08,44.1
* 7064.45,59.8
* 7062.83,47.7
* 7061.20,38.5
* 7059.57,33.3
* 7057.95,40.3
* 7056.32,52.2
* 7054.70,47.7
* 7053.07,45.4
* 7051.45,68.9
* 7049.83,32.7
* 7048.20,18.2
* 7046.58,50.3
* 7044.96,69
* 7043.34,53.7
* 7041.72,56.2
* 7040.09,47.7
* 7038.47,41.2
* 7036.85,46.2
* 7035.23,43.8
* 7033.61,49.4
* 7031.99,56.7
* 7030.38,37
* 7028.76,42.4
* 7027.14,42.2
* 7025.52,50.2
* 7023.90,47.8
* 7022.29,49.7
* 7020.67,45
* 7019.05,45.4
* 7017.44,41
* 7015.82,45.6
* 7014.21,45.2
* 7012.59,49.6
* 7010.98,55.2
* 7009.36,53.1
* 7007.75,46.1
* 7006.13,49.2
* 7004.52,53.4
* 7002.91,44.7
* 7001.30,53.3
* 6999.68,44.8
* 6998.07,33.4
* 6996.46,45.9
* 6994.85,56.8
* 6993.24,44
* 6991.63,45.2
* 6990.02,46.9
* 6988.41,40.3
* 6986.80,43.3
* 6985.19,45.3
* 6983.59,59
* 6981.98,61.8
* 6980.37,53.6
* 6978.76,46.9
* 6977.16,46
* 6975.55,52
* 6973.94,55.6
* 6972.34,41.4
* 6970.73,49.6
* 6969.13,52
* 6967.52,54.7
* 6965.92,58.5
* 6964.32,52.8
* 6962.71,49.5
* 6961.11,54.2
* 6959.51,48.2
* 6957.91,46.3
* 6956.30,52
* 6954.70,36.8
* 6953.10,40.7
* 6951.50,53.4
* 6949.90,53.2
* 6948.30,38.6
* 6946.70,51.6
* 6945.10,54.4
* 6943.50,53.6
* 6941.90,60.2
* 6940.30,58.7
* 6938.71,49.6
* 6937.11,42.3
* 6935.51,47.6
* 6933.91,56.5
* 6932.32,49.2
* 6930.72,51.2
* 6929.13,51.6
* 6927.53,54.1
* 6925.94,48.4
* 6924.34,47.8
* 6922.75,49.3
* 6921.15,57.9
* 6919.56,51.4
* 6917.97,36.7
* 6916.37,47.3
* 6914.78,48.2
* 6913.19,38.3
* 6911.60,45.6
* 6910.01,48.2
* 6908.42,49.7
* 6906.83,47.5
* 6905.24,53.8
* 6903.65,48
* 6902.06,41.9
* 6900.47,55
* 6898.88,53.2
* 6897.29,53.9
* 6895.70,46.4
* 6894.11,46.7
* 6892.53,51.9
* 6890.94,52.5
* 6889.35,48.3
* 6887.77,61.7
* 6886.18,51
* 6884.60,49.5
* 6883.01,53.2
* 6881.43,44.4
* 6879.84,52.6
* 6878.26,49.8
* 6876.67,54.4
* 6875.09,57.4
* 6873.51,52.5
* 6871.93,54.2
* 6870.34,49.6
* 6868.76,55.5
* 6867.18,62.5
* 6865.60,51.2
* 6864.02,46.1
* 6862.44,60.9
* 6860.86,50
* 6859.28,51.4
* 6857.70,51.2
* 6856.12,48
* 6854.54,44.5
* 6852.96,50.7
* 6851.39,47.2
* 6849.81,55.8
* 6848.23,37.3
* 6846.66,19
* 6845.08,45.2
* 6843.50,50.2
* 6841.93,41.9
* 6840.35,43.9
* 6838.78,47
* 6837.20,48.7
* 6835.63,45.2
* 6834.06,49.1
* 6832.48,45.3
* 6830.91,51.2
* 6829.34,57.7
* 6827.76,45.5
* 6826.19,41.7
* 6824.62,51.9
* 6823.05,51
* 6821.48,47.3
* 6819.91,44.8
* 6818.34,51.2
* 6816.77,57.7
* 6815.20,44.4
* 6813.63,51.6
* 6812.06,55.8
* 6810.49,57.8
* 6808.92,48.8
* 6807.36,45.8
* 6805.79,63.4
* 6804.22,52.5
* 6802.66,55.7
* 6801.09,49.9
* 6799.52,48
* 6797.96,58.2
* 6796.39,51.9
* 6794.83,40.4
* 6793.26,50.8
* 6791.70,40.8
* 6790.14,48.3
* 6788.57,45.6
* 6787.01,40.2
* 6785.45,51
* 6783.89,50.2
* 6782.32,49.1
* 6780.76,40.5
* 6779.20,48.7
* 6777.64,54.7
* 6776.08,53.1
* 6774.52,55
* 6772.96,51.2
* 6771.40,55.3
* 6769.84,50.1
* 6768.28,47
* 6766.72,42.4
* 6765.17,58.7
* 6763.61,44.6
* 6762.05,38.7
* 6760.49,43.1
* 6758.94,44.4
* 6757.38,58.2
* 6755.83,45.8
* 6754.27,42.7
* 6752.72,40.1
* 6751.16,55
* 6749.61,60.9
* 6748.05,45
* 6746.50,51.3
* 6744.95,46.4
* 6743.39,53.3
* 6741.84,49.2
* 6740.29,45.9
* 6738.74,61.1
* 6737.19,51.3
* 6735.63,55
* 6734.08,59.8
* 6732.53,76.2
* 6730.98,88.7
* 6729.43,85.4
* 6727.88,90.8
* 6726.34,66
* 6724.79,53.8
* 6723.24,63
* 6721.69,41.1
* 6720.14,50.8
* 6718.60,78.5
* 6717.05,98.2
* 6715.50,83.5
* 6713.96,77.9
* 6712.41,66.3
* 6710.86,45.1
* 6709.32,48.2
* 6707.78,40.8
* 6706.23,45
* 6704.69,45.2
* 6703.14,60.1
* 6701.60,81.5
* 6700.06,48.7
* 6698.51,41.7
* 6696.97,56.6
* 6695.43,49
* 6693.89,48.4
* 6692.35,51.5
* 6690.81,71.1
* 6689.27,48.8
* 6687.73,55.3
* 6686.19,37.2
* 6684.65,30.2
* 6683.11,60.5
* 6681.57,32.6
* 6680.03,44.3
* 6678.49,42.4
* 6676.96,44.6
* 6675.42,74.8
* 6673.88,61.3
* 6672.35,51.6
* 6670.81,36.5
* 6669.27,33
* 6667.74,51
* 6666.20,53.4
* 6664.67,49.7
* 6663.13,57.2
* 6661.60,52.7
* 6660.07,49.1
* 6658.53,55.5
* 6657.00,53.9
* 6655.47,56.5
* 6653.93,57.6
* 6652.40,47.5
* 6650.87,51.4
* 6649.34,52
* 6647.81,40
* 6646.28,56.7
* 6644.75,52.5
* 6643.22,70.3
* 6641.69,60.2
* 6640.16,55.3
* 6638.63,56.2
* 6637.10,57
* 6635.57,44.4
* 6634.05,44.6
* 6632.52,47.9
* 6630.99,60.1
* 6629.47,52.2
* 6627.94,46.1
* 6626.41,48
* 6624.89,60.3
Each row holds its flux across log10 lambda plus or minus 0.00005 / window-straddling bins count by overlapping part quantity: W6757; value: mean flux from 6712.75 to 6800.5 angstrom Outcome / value 55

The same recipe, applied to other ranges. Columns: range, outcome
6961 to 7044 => 48.5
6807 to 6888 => 49.6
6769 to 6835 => 50.1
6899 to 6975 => 49.7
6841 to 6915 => 49.5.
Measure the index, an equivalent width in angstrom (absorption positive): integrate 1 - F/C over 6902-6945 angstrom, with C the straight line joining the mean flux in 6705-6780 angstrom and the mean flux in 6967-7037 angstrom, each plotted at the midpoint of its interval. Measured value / 0.7 angstrom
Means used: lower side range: 56.3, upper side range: 48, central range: 49.6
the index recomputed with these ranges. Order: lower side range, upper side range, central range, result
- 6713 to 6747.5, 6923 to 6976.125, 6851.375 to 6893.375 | 2.62 angstrom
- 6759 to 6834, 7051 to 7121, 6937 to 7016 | -2.39 angstrom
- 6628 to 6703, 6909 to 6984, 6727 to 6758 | -4.08 angstrom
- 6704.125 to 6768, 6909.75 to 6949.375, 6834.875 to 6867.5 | 3.25 angstrom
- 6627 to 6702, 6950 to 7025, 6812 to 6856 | 2.56 angstrom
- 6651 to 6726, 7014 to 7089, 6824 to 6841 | 0.98 angstrom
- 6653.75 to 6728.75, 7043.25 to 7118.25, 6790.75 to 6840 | 2.20 angstrom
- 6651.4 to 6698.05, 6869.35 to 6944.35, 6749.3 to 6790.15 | 1.53 angstrom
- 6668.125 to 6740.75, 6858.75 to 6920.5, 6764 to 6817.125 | 3.64 angstrom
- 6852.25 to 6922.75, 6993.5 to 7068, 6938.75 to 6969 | -1.23 angstrom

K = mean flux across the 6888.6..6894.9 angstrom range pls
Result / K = 49.9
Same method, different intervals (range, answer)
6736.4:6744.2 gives 52.1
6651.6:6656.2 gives 53.8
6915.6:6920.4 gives 45.2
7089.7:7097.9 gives 44.1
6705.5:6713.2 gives 49.1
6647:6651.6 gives 47.9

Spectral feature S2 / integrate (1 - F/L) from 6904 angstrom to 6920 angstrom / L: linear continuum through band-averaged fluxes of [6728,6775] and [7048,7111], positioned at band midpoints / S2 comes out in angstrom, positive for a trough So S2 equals 1.1 angstrom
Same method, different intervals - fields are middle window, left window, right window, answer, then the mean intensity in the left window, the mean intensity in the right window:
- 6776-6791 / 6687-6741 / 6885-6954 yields 2.4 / 60.9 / 49.9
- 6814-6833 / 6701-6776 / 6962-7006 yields 1.8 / 56.9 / 49.3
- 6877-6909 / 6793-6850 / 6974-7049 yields -1.5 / 48.6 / 47.8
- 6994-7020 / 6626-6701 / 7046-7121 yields -0.3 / 51.1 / 46.3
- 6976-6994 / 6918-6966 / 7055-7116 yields 0.2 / 50.3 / 46.1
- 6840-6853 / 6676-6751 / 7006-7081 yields 2.4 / 56.9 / 46.9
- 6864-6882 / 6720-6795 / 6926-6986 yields -0.4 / 52.8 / 50.9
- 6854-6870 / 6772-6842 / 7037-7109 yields -1.1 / 49.5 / 46.5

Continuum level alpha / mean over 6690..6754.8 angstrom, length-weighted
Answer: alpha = 58.9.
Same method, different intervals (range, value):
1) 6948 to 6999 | 48.8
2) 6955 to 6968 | 51.4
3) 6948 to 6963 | 47.5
